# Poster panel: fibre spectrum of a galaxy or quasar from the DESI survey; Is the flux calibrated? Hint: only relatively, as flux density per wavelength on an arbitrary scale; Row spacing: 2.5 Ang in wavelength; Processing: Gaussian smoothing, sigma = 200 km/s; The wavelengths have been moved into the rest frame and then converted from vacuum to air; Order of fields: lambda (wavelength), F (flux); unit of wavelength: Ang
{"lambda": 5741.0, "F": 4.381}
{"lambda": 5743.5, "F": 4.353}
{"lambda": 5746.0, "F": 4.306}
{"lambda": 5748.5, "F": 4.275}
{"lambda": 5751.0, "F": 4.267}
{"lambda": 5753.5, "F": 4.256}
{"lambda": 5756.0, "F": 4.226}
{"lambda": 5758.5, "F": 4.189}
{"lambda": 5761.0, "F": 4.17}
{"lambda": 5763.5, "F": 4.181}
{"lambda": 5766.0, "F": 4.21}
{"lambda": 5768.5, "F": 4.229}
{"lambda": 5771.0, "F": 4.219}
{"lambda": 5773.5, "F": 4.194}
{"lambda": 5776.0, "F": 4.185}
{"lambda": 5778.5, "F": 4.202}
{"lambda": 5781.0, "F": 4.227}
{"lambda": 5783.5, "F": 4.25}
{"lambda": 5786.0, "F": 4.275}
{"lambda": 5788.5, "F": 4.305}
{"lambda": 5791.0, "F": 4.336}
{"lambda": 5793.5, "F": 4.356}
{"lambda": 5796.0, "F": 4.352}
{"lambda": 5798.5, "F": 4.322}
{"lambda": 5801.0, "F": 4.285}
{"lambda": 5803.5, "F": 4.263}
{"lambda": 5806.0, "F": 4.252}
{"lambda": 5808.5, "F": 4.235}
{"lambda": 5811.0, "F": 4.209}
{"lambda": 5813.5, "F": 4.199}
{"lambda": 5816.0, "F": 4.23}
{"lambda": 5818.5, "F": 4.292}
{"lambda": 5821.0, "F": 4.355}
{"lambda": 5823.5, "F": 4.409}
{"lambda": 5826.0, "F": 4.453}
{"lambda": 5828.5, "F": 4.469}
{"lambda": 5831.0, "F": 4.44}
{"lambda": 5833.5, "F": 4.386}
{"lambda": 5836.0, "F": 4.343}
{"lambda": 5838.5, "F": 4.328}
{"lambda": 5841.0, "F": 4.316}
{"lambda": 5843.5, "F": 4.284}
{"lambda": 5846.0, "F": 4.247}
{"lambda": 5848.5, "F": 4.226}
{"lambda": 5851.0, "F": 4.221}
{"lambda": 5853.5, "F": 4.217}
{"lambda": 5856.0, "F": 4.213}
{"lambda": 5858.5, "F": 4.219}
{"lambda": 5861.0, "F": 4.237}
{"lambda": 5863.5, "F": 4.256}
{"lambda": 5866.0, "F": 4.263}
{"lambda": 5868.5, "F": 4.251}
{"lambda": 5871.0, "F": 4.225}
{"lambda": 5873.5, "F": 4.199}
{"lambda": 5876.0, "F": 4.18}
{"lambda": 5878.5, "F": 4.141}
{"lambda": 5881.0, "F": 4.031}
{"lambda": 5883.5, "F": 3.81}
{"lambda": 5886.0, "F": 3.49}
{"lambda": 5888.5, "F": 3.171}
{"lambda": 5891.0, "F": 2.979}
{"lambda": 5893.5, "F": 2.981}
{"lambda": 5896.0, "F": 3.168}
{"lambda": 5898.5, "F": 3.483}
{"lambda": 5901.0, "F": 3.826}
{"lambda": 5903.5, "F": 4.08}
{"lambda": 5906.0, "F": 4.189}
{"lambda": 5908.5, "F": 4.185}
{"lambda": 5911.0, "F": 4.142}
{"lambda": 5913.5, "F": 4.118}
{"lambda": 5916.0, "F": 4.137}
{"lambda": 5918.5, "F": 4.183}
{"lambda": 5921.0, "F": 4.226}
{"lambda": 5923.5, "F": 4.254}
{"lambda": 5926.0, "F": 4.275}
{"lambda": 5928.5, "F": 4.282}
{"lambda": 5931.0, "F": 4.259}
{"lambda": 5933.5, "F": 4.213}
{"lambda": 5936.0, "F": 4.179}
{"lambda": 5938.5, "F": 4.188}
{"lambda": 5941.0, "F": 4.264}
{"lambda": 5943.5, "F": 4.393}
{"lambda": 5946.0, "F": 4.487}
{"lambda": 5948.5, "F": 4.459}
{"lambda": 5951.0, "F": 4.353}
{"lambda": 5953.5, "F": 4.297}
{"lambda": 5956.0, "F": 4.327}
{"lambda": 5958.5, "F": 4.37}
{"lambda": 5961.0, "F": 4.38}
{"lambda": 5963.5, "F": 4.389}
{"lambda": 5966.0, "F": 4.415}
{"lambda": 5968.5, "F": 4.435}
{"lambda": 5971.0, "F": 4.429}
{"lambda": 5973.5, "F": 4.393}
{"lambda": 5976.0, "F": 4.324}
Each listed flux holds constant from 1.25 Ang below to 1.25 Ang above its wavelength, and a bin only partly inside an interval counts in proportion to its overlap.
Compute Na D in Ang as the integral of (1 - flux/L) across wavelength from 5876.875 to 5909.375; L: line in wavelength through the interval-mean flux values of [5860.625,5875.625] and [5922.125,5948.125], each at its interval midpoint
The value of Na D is 4.6 Ang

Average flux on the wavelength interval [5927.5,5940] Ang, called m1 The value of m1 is 4.22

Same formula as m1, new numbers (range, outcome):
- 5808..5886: 4.24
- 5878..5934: 3.89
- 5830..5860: 4.28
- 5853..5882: 4.2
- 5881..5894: 3.38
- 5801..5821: 4.25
